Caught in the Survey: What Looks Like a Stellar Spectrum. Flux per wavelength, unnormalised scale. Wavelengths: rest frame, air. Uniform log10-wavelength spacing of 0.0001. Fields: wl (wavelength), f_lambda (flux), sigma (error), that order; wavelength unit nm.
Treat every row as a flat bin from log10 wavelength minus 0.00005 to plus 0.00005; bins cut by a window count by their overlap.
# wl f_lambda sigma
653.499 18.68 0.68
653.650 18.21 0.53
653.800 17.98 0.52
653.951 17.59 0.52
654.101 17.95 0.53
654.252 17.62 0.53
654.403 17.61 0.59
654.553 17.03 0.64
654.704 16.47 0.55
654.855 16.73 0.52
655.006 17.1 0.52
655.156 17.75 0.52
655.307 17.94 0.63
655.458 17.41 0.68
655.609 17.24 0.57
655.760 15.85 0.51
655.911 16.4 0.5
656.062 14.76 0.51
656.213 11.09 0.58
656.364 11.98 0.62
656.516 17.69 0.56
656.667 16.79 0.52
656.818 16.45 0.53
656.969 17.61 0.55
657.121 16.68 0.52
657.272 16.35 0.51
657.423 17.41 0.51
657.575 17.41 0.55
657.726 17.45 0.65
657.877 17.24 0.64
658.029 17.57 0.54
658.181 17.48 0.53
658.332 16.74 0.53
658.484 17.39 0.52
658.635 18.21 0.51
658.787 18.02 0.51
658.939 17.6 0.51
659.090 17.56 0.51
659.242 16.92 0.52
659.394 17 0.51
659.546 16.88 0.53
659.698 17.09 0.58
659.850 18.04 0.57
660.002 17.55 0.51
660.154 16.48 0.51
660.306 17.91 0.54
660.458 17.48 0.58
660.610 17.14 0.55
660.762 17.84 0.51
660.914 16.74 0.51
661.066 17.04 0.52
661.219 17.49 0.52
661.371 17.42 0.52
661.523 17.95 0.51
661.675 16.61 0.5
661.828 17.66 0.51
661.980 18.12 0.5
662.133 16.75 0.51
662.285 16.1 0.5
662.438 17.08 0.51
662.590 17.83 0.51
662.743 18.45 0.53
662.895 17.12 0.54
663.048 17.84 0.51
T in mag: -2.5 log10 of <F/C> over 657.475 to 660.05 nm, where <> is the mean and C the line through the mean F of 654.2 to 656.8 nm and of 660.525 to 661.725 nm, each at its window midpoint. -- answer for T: -0.03 mag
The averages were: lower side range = 16.3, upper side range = 17.3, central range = 17.4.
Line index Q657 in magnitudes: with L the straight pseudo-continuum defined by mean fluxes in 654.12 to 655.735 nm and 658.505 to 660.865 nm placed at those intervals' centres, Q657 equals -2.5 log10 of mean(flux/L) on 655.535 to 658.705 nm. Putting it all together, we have 0.06 mag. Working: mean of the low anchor 17.3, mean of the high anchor 17.4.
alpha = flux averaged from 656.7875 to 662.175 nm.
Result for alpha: 17.3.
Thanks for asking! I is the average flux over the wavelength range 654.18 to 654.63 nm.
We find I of 17.4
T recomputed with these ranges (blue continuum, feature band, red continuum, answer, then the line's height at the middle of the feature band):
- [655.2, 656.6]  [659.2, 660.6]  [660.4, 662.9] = -0.03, 16.8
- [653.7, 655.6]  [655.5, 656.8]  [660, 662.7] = 0.14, 17.4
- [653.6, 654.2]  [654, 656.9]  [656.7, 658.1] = 0.07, 17.6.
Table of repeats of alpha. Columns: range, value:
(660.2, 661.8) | 17.4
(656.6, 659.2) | 17.3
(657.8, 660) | 17.4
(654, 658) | 16.6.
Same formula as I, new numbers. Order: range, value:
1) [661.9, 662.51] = 17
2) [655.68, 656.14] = 15.7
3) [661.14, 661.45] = 17.4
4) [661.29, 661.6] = 17.7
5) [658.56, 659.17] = 17.8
